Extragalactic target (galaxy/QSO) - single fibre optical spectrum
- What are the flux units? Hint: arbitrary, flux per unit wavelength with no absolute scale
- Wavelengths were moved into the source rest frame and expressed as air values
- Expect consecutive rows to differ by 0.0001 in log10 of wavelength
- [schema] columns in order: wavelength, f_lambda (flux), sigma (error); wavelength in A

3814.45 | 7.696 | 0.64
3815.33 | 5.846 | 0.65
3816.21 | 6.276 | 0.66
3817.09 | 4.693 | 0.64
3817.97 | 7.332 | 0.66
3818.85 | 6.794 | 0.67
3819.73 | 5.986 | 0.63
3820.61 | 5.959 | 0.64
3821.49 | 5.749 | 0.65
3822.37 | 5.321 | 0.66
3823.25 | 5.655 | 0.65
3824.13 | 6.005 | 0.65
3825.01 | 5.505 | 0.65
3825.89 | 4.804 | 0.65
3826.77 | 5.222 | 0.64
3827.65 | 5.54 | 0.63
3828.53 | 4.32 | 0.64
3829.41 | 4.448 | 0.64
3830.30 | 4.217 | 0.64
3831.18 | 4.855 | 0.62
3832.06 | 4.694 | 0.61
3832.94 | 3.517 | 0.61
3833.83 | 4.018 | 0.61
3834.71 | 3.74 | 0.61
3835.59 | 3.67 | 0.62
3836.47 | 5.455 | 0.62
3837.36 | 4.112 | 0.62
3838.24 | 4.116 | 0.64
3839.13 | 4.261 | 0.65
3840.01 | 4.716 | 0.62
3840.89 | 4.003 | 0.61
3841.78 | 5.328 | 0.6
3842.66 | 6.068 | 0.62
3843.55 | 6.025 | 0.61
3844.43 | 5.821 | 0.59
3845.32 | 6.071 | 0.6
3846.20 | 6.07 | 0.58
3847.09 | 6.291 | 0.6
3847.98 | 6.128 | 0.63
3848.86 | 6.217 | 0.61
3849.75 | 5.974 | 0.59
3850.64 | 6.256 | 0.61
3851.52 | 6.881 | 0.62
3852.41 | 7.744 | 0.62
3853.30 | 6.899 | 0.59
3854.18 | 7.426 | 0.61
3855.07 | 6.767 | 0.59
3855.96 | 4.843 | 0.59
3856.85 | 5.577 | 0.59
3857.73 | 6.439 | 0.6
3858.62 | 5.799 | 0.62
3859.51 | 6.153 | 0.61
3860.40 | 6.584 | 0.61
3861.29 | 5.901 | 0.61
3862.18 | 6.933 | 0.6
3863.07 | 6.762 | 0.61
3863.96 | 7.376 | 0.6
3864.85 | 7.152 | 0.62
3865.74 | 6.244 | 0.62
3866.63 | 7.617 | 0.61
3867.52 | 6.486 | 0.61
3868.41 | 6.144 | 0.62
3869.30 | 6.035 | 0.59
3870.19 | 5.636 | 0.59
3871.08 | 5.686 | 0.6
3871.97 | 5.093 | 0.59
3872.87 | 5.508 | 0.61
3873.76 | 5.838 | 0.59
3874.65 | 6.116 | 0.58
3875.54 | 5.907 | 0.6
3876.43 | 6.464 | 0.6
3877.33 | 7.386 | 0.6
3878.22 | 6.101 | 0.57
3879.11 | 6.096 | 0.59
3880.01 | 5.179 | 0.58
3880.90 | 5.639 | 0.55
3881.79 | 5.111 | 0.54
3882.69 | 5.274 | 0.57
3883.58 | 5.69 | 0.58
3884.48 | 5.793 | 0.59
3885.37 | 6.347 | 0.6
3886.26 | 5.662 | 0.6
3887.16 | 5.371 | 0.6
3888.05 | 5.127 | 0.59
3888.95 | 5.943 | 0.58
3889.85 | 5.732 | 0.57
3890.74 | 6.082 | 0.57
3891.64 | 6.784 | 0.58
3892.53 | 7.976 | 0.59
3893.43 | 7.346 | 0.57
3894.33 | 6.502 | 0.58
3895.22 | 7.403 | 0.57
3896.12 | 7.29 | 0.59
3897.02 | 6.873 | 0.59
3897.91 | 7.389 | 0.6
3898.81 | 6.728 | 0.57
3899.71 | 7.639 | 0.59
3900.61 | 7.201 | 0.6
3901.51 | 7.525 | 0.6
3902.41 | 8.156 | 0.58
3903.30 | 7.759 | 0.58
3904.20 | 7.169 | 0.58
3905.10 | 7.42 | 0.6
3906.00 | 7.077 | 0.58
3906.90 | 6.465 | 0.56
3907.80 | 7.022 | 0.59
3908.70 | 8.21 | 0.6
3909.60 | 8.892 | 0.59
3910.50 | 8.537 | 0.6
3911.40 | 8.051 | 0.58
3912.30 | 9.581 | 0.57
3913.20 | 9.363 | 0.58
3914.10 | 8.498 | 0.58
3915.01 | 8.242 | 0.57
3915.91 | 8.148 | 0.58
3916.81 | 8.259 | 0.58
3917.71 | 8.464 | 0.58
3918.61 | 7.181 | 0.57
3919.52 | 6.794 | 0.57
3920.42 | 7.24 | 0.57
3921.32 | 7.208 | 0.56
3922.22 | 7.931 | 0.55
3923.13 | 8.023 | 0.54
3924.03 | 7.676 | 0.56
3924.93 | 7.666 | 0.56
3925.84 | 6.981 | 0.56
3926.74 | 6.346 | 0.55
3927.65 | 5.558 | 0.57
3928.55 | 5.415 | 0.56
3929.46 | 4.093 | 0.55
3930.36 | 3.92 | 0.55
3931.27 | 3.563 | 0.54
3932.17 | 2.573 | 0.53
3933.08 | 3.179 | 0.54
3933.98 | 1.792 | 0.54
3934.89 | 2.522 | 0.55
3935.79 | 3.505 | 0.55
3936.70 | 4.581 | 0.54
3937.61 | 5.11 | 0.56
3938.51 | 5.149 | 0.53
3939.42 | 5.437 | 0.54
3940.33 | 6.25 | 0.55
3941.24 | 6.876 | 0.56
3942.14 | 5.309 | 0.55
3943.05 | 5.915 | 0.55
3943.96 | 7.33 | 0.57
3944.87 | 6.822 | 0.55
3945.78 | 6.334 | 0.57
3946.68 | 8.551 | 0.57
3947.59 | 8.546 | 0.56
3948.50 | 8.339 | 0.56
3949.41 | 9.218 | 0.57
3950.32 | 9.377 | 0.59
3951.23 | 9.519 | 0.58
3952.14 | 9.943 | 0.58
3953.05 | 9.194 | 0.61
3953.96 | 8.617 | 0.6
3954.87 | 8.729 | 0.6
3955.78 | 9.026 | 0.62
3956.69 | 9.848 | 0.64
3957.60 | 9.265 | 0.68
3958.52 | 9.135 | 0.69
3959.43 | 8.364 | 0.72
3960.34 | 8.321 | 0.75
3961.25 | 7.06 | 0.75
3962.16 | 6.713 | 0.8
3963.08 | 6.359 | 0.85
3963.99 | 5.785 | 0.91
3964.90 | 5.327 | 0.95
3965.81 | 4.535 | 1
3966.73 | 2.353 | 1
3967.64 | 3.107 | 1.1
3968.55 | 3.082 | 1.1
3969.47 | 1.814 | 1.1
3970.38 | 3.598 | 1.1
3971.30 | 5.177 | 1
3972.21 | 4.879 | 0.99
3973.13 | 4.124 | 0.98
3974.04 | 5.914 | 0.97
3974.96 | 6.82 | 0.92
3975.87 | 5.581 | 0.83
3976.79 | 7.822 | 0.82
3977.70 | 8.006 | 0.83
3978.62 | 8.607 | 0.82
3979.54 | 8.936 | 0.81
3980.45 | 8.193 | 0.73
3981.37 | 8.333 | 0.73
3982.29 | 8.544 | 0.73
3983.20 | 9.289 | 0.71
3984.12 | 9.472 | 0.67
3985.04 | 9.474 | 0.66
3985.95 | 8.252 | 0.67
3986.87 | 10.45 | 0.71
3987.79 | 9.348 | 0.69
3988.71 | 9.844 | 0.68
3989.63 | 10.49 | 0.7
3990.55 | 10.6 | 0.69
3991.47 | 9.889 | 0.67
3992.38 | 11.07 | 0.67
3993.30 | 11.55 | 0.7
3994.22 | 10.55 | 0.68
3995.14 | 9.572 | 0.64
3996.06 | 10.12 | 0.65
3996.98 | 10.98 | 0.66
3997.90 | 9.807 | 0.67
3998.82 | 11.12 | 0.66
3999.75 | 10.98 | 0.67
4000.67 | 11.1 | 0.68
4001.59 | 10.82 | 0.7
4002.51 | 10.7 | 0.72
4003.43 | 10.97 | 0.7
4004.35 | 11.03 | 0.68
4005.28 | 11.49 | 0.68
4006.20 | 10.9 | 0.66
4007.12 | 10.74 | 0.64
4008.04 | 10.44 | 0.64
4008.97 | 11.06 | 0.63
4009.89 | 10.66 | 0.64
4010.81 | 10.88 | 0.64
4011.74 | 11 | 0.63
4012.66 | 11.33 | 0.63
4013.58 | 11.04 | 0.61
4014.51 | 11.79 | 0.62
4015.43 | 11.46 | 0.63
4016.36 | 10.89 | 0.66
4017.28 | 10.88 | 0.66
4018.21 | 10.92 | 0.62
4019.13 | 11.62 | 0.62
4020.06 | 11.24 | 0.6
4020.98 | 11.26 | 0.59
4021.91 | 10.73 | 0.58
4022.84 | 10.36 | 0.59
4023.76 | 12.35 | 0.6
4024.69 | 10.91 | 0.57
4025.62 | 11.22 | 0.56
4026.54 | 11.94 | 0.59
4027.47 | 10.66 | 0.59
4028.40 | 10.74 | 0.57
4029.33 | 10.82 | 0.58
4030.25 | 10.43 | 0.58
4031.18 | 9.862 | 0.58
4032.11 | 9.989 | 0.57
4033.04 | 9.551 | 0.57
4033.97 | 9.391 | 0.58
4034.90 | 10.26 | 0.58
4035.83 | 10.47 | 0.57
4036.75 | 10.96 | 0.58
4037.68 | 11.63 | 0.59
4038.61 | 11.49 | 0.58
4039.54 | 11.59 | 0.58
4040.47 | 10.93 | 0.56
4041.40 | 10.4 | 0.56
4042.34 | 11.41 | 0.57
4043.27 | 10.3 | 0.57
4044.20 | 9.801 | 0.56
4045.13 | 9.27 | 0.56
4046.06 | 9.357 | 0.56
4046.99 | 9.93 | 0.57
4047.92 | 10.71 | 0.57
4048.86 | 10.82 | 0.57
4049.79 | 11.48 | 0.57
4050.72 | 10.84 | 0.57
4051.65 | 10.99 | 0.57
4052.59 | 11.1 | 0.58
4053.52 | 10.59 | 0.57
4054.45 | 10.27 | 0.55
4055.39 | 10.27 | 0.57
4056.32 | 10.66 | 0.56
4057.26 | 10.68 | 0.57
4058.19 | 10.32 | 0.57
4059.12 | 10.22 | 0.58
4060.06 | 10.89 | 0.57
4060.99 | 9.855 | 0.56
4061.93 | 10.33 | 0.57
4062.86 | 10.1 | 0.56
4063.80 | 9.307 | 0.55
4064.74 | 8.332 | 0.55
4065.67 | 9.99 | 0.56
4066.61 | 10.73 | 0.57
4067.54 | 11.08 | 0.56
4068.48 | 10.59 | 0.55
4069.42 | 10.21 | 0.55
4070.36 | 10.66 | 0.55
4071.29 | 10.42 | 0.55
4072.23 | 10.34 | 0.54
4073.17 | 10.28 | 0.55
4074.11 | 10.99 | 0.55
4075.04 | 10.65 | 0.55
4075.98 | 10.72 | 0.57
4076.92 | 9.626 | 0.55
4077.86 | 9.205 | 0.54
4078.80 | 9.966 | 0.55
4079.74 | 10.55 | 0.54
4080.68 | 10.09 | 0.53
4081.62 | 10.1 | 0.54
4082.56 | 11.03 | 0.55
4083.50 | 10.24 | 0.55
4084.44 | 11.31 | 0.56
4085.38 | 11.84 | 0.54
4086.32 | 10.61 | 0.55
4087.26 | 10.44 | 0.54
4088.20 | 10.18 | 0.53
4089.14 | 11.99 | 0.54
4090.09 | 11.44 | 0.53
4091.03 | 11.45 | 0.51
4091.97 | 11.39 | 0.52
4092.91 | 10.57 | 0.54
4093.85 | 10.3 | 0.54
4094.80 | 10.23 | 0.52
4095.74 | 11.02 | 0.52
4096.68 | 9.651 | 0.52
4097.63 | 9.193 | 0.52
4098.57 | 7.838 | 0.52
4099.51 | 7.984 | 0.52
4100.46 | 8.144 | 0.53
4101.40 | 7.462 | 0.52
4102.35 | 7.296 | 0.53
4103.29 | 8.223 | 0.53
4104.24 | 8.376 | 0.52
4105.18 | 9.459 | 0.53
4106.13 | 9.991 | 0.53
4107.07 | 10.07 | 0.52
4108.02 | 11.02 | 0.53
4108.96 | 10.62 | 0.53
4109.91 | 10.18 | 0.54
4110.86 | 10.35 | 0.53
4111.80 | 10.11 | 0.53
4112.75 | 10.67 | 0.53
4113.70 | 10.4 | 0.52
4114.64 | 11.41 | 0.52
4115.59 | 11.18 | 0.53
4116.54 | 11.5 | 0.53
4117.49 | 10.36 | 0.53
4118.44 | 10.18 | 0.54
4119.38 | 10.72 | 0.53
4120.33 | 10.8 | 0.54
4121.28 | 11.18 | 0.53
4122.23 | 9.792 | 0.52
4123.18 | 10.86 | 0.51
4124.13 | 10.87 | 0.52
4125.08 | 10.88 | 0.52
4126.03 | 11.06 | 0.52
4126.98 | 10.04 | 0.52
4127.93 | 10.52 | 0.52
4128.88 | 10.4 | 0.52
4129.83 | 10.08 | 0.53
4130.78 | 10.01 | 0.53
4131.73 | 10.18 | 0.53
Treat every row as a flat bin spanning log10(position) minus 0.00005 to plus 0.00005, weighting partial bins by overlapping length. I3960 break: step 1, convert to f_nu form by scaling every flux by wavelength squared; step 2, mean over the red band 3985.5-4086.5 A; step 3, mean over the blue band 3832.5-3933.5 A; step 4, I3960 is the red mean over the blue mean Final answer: 1.80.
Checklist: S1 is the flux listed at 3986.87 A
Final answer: 10.45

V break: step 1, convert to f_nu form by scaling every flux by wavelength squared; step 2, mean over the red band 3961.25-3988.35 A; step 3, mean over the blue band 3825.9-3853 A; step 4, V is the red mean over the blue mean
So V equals 1.36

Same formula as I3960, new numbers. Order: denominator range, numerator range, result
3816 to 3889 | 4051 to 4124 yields 2.01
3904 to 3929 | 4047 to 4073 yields 1.47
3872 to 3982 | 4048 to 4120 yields 1.67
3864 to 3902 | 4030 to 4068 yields 1.79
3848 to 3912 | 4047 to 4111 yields 1.71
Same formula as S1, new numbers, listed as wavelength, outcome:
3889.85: 5.732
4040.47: 10.93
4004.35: 11.03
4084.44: 11.31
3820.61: 5.959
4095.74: 11.02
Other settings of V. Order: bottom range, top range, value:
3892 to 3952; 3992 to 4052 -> 1.65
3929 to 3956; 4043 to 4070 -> 1.73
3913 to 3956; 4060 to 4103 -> 1.62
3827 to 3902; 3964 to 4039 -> 1.70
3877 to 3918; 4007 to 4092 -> 1.63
